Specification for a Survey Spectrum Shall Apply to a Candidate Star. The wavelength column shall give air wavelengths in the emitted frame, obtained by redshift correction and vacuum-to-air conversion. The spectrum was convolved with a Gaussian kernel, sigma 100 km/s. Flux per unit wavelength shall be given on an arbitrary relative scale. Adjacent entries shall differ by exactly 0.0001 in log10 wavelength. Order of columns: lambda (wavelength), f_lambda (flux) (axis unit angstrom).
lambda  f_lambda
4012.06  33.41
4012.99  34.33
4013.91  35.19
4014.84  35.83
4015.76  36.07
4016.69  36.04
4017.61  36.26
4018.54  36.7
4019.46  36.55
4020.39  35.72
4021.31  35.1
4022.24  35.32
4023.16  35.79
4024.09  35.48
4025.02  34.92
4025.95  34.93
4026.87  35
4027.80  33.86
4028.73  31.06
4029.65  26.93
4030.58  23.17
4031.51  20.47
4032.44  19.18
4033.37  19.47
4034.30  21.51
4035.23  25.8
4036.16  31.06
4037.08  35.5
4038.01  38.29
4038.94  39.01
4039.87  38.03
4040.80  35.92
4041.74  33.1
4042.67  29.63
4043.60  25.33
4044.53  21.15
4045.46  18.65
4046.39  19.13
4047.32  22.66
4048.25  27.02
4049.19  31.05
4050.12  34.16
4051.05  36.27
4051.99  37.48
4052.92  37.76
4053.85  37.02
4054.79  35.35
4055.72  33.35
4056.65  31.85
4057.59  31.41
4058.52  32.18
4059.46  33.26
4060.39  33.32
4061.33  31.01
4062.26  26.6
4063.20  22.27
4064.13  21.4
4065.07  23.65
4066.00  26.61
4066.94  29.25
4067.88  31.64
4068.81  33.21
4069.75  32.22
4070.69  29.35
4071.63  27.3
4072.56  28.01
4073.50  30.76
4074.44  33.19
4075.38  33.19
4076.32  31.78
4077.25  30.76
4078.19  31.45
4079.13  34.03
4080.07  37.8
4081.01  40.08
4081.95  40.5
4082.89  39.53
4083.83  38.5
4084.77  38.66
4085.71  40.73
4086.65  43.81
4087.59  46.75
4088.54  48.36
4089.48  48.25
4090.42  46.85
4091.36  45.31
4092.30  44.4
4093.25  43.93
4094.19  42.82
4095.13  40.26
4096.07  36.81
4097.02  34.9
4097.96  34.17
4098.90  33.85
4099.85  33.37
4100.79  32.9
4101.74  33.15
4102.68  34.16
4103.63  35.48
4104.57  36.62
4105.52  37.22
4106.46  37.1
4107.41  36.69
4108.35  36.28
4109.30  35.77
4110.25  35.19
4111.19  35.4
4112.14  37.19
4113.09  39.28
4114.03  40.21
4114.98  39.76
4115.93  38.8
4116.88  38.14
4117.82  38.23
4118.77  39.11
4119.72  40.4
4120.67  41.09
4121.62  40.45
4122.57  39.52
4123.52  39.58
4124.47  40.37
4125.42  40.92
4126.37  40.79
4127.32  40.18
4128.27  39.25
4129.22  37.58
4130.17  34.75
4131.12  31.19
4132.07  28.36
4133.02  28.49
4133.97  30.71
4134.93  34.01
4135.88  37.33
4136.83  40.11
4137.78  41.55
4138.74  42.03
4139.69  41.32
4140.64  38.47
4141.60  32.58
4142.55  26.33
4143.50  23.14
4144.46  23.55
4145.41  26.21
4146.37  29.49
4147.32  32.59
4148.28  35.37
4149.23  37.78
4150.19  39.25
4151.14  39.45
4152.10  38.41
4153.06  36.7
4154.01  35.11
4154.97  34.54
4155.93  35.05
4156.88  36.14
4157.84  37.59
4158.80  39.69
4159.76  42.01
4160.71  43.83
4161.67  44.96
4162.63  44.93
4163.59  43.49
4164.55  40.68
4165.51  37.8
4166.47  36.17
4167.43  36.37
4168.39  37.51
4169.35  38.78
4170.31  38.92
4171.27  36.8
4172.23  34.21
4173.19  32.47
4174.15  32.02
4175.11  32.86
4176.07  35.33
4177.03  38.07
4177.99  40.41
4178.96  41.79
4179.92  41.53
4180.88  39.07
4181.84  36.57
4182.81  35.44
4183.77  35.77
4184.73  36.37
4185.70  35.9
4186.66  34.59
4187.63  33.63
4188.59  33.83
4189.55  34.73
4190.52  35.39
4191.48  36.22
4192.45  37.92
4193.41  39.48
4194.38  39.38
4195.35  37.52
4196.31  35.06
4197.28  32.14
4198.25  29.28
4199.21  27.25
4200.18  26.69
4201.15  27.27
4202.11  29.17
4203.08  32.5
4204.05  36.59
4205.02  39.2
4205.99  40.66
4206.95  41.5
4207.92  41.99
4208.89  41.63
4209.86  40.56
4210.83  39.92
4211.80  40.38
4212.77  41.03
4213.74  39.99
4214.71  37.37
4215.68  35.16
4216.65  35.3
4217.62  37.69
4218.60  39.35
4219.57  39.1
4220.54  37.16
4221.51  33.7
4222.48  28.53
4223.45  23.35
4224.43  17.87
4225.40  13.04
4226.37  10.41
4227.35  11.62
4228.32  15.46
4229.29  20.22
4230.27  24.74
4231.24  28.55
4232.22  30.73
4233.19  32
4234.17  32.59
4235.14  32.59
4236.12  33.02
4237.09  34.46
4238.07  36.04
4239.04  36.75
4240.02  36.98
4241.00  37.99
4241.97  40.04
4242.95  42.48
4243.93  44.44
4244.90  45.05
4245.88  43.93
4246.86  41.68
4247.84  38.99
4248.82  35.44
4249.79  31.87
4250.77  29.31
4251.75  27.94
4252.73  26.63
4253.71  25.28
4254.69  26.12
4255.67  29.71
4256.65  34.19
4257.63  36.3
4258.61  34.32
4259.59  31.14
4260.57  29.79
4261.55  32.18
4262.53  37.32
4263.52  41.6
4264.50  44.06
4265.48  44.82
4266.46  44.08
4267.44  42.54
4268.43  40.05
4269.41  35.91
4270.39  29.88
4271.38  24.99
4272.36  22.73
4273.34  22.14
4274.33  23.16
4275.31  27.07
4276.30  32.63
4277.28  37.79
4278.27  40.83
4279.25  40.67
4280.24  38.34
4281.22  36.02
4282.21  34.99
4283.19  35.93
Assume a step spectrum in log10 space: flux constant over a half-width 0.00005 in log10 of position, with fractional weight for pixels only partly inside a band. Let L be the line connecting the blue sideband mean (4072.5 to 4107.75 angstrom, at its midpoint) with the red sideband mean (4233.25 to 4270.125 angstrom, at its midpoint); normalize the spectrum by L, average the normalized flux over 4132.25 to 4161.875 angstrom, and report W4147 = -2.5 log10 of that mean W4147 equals 0.05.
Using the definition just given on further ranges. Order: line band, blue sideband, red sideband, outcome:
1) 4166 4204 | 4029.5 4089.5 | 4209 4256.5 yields -0.09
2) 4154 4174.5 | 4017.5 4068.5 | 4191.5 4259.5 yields -0.18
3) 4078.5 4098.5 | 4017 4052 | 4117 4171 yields -0.22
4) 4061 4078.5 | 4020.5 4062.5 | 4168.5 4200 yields 0.10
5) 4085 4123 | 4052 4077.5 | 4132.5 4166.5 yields -0.17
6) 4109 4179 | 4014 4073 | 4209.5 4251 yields -0.15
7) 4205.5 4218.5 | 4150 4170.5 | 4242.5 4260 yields -0.08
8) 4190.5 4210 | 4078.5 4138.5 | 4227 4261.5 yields -0.03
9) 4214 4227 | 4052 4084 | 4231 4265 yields 0.16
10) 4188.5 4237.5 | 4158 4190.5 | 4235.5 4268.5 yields 0.14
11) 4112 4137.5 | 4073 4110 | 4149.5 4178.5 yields 0.01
